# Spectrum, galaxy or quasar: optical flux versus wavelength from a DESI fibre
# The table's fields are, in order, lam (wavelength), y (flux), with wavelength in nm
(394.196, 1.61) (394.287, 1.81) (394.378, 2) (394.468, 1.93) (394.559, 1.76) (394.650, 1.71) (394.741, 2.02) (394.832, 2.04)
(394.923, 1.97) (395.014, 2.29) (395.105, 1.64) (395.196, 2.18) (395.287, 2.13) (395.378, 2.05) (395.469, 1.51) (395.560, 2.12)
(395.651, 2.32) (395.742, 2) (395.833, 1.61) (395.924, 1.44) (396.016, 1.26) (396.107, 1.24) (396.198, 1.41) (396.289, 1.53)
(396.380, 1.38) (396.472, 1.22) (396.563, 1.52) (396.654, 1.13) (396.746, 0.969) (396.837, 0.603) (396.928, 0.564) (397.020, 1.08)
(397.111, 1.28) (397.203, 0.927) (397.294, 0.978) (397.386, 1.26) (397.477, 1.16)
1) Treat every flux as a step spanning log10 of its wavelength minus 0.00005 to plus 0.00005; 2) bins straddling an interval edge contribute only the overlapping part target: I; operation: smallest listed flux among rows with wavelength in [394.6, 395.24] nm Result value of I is 1.64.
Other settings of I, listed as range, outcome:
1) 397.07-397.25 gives 0.927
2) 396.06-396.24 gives 1.24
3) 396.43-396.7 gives 1.13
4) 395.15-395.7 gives 1.51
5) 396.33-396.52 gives 1.22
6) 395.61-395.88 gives 1.61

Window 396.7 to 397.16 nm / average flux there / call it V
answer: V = 0.899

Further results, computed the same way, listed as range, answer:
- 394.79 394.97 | 2.01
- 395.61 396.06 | 1.72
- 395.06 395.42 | 2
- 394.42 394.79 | 1.86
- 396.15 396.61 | 1.41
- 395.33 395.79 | 2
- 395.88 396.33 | 1.37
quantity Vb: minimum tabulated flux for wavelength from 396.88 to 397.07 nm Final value 0.564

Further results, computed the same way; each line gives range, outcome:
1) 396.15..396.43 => 1.38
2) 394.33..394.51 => 1.93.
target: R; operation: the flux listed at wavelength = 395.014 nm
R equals 2.29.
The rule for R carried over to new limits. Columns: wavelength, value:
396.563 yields 1.52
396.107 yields 1.24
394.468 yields 1.93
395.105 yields 1.64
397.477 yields 1.16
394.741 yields 2.02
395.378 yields 2.05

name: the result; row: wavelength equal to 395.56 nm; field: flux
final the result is 2.12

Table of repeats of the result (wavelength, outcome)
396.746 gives 0.969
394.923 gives 1.97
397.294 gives 0.978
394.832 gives 2.04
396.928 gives 0.564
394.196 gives 1.61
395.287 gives 2.13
